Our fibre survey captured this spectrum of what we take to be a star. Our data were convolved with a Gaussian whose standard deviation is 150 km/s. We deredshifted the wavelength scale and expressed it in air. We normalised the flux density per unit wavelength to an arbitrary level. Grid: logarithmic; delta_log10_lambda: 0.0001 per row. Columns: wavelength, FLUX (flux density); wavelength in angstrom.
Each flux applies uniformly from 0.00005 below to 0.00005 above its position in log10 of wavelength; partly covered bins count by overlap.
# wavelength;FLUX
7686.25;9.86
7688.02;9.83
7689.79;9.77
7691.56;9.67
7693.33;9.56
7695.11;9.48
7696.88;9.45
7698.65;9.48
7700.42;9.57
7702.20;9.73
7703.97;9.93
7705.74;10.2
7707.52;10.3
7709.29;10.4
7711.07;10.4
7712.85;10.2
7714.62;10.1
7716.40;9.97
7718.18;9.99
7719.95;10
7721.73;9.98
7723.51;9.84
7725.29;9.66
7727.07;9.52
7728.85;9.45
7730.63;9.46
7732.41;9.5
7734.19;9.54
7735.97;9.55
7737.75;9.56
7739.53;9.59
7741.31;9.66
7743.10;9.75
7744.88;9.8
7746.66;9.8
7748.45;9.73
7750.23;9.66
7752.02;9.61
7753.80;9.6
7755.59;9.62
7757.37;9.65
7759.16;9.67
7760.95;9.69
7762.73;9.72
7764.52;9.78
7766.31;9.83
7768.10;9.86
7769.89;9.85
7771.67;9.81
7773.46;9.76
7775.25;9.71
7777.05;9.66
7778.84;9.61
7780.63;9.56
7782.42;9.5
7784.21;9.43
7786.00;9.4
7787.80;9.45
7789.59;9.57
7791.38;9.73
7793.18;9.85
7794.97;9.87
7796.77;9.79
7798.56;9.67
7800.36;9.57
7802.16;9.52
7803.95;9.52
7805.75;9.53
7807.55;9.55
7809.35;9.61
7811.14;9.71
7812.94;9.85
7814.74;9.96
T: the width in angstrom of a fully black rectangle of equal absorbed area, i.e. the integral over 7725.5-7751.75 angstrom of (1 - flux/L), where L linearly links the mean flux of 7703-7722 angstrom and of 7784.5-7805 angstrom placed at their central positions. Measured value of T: 0.9 angstrom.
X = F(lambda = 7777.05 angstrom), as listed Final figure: 9.66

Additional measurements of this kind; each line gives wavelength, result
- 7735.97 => 9.55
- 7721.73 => 9.98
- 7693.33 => 9.56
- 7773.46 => 9.76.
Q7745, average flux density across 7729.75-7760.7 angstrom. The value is 9.63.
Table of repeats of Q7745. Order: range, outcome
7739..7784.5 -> 9.69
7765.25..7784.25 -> 9.7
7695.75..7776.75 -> 9.77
